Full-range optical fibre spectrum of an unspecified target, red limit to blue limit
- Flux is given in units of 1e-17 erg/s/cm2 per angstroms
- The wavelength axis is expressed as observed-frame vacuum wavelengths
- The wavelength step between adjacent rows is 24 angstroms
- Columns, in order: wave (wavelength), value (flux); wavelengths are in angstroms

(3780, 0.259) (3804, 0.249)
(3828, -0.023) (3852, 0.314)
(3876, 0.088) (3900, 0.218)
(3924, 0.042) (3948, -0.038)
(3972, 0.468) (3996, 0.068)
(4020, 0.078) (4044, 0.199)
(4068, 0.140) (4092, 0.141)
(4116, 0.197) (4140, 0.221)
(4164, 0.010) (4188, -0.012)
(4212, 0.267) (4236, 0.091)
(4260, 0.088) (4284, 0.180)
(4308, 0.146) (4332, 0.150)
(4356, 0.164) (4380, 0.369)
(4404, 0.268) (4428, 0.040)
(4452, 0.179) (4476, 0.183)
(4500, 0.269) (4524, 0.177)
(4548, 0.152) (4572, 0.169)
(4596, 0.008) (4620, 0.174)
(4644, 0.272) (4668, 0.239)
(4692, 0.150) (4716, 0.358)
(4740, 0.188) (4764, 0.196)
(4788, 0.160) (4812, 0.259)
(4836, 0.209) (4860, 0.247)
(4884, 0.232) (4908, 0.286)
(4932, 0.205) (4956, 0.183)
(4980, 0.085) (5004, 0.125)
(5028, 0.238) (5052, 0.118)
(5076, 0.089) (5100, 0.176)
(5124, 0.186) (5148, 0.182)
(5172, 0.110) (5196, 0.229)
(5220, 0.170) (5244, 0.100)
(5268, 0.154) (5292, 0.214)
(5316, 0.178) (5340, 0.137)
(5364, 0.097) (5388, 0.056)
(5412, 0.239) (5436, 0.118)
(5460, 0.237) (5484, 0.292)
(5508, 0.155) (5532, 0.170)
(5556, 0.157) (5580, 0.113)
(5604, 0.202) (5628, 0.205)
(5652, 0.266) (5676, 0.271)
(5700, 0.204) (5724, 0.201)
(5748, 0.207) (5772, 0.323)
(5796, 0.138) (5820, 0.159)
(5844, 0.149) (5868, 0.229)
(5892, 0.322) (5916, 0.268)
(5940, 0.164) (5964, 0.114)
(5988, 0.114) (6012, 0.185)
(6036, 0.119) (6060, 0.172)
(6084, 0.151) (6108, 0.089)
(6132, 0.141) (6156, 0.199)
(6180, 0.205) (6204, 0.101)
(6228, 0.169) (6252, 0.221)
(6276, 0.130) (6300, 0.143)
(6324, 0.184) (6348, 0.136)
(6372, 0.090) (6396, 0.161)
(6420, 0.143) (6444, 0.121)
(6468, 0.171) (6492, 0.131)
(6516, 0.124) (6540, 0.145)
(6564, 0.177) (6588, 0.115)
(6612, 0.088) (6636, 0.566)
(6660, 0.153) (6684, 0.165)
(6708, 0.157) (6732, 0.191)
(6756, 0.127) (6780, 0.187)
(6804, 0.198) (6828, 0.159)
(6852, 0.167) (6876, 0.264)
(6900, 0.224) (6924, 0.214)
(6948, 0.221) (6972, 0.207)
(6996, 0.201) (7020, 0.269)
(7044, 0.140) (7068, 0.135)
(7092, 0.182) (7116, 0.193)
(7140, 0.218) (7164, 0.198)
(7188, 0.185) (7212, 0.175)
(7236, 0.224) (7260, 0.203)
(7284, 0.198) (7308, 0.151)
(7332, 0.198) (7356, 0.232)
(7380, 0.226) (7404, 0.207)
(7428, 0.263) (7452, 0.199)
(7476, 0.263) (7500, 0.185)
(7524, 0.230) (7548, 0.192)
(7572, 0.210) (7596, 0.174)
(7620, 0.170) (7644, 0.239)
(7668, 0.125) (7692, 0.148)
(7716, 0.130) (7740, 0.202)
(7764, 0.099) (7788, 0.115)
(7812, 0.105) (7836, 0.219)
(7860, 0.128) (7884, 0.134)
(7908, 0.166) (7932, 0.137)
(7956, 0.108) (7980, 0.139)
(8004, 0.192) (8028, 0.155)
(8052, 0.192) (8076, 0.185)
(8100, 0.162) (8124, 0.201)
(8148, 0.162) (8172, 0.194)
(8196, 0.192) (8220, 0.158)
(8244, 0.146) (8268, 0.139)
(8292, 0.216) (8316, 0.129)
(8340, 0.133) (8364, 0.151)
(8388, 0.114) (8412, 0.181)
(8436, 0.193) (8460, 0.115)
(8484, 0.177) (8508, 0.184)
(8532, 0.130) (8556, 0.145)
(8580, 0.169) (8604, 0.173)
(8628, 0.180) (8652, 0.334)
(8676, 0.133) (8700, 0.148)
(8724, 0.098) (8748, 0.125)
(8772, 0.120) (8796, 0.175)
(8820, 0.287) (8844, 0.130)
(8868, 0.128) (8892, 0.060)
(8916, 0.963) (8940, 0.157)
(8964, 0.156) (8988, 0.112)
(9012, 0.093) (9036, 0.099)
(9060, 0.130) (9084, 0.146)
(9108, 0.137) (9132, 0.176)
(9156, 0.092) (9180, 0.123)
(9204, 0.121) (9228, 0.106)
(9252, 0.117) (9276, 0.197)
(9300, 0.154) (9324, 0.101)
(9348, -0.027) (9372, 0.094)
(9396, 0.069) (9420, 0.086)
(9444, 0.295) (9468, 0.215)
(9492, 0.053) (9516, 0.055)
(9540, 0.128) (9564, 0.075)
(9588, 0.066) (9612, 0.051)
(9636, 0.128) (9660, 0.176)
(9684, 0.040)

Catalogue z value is 0.780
